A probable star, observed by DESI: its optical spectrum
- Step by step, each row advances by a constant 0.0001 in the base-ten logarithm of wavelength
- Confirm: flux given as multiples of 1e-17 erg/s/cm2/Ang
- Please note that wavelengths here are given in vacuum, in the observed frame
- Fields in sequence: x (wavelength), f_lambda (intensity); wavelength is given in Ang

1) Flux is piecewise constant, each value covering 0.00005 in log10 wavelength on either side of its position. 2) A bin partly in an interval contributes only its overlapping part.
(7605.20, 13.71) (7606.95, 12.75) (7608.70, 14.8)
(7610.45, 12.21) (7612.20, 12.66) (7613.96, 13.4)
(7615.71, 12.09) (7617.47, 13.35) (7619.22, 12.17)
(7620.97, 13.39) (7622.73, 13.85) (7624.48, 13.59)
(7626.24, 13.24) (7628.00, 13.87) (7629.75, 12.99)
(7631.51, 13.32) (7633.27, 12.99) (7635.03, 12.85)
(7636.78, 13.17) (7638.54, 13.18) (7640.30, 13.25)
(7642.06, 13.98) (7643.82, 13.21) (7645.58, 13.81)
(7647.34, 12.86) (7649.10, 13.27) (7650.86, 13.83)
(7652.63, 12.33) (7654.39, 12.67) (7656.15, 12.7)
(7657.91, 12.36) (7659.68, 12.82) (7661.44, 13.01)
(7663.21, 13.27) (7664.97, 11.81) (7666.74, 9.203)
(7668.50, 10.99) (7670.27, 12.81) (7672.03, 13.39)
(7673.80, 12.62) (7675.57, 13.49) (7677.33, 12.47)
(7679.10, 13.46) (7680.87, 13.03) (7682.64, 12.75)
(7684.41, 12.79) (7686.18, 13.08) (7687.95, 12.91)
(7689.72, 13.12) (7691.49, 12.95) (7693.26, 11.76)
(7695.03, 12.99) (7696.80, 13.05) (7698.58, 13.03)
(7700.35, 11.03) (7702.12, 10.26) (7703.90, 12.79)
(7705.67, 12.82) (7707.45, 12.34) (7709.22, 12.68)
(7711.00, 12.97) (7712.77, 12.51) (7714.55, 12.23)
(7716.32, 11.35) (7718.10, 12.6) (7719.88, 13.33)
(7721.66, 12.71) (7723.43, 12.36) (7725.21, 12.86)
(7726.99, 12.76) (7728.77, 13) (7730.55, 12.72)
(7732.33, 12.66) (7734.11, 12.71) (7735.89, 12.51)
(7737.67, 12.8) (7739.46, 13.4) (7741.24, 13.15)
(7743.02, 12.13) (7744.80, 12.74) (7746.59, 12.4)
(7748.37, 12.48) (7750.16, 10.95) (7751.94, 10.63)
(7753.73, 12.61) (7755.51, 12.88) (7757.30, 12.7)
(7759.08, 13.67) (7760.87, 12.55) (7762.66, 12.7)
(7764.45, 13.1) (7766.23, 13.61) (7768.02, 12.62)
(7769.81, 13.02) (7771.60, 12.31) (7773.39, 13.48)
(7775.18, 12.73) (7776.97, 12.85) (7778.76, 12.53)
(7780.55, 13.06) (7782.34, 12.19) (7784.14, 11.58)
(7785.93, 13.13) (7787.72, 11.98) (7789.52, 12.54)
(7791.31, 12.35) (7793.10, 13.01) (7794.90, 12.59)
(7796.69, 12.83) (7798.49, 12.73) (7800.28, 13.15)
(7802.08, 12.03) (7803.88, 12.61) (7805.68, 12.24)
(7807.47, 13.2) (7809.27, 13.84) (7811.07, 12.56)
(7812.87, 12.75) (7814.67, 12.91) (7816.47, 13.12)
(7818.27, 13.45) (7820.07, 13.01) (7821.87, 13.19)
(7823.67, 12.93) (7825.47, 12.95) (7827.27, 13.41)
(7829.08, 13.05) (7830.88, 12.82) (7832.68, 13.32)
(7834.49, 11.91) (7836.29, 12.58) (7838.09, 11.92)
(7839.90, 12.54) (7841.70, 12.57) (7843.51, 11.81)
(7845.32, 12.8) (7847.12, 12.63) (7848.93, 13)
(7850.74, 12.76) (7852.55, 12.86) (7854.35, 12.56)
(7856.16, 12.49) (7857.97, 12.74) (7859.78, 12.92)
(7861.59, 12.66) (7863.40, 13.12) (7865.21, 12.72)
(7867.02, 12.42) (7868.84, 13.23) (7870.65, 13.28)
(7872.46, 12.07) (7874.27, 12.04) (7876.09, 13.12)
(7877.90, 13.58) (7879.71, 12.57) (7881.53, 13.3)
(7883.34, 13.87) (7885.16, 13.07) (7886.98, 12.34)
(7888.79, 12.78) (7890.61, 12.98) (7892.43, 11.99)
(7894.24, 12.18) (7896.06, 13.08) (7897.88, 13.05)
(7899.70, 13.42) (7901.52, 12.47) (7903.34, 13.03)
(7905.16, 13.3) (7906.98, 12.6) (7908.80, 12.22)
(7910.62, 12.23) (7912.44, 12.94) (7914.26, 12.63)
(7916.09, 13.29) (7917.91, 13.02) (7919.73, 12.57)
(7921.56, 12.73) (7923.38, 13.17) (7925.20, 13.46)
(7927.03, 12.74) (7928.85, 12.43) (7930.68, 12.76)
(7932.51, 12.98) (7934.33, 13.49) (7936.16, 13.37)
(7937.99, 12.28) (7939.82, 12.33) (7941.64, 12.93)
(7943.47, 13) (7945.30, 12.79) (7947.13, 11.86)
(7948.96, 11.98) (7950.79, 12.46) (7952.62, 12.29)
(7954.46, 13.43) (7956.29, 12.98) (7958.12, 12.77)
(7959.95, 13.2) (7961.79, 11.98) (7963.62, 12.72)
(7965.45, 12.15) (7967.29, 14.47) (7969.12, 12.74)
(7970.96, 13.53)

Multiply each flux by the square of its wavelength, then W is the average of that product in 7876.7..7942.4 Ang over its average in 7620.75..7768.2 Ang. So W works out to 1.07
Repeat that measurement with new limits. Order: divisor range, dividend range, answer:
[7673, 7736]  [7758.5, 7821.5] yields 1.04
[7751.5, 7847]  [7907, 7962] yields 1.04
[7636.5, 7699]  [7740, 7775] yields 1.01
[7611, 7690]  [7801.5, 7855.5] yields 1.04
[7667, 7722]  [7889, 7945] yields 1.08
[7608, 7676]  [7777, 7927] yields 1.04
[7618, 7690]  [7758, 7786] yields 1.02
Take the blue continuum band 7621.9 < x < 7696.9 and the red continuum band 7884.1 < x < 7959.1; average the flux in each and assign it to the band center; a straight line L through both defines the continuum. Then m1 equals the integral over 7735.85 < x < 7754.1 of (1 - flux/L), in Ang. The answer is 0.8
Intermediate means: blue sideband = 12.9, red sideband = 12.8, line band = 12.3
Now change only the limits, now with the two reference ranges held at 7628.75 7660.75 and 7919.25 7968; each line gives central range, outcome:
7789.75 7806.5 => 0.4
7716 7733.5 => 0.4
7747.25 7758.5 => 0.8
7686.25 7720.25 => 1.5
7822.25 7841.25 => 0.2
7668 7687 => 0.3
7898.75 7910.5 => 0.0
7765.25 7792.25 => 0.6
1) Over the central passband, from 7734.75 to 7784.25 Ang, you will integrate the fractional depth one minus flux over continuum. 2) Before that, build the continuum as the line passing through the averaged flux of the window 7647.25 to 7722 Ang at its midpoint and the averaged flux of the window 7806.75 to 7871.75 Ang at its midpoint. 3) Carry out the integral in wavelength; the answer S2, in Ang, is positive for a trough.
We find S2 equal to 0.2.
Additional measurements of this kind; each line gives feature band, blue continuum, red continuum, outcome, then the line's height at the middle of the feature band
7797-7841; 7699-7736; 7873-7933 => -0.62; 12.7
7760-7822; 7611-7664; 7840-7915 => 0.51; 12.9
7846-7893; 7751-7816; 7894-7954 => -0.27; 12.7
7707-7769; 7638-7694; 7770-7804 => 0.36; 12.7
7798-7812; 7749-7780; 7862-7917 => -0.10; 12.7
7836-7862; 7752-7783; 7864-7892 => 0.54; 12.9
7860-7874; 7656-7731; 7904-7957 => -0.06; 12.7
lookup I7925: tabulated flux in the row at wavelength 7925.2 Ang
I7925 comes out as 13.46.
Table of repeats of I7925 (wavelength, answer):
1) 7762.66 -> 12.7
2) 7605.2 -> 13.71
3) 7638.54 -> 13.18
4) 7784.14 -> 11.58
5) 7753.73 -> 12.61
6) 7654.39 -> 12.67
